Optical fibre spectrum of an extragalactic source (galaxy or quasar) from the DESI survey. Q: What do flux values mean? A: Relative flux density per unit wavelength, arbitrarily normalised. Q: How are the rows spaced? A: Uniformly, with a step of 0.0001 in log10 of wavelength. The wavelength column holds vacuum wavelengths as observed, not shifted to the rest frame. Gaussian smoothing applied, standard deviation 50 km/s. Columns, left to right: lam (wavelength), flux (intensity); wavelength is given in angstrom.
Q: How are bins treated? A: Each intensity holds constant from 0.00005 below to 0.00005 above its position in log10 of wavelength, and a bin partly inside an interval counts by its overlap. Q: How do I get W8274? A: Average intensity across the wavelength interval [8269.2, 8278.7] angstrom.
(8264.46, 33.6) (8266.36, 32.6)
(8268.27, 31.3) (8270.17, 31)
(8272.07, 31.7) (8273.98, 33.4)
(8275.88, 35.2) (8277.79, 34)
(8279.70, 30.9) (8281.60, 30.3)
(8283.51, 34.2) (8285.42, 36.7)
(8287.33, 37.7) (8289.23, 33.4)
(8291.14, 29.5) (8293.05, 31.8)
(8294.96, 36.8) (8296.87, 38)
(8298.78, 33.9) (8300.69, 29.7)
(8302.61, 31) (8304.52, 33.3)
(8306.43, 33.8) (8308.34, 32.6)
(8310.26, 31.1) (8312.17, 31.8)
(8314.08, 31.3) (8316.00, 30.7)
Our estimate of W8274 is 33.1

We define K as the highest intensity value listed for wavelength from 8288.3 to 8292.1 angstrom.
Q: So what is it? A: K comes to 33.4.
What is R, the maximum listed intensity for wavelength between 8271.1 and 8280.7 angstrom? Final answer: 35.2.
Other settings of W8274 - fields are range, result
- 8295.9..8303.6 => 33.1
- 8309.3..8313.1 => 31.5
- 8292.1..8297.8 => 35.5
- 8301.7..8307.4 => 32.8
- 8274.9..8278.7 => 34.6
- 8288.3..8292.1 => 31.4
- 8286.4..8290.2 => 35.6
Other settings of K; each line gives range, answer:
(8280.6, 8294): 37.7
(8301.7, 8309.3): 33.8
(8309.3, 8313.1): 31.8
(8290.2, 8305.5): 38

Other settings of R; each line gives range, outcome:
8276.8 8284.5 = 34.2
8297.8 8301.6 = 33.9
